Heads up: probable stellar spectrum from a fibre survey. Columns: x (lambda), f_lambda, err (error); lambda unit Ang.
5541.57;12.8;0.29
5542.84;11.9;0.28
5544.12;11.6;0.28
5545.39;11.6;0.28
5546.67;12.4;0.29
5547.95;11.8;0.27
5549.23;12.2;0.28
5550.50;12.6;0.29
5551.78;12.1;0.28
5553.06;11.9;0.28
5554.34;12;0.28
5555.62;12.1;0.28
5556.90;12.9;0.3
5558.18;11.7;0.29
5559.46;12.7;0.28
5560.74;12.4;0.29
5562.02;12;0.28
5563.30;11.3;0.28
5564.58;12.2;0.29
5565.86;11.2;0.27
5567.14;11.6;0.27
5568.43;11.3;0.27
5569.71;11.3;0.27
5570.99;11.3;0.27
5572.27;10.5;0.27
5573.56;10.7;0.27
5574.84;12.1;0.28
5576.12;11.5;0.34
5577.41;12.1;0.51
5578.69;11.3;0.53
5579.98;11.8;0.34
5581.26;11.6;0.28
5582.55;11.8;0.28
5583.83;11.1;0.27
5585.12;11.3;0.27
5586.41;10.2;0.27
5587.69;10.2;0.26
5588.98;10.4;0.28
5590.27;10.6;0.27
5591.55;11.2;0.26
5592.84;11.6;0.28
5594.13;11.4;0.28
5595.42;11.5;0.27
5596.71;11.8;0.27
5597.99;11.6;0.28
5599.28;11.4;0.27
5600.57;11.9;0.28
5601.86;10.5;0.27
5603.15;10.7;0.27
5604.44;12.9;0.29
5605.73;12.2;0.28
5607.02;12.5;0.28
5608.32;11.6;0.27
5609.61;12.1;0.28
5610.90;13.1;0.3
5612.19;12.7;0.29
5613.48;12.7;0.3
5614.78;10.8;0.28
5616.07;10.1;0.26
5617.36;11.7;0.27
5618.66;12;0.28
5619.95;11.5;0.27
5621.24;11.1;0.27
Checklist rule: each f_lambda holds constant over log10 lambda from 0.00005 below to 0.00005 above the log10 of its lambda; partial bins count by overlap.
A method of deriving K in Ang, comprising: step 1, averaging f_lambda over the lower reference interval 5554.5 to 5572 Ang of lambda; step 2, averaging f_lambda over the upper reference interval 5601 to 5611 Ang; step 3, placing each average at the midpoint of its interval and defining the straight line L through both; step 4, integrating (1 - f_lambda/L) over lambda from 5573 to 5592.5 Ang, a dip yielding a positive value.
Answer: 1.1 Ang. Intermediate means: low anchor 11.8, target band 11.2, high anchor 11.9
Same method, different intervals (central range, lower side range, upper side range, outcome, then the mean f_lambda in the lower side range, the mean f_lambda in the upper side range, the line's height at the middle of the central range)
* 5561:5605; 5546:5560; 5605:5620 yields 2.6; 12.2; 11.9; 12.1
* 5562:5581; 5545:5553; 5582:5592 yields -0.2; 12.1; 10.8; 11.4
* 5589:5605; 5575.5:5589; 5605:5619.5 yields 0.3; 11.2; 12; 11.6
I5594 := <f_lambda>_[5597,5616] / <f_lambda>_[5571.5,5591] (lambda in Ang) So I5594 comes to 1.06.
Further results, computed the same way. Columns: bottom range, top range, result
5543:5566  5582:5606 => 0.93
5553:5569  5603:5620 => 1.00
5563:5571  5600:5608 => 1.02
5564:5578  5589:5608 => 1.01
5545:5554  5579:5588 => 0.92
